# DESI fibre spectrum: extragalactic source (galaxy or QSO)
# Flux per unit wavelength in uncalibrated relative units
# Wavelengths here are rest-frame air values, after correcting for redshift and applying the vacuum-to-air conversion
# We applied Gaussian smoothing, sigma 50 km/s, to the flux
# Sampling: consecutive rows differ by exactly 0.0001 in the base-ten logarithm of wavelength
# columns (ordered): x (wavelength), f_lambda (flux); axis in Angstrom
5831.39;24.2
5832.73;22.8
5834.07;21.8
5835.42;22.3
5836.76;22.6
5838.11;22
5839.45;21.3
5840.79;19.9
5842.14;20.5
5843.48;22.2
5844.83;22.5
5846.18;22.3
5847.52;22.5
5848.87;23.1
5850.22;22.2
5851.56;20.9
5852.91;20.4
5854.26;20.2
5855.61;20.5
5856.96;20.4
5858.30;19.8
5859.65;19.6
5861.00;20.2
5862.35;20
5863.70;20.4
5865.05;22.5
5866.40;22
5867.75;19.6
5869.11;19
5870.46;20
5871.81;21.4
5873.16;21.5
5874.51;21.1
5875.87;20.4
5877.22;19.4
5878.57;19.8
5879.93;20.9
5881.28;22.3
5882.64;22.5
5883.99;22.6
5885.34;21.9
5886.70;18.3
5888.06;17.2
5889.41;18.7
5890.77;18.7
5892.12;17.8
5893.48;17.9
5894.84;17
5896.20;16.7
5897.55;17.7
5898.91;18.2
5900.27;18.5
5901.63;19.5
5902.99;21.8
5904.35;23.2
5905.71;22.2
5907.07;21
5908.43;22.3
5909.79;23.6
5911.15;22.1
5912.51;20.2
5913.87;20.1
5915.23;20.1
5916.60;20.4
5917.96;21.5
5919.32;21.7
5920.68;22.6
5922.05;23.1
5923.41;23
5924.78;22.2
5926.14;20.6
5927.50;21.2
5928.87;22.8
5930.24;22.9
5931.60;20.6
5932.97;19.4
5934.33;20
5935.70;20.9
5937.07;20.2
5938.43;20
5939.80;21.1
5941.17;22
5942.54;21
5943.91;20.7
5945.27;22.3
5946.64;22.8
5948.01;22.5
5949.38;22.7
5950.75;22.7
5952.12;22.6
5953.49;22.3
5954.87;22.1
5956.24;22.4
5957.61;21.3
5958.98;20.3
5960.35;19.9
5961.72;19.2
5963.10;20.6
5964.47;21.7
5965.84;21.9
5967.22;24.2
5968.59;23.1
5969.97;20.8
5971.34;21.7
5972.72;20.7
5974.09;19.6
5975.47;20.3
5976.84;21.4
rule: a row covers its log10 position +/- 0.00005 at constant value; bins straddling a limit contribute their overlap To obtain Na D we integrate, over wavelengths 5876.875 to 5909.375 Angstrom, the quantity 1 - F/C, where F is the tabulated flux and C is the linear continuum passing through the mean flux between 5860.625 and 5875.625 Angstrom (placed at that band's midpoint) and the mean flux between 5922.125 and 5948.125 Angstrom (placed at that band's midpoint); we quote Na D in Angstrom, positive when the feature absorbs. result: 1.7 Angstrom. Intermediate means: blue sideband 20.7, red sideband 21.4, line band 19.9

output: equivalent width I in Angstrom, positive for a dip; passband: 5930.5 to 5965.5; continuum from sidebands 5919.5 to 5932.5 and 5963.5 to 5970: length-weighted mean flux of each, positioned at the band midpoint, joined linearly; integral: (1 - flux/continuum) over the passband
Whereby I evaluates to 1.5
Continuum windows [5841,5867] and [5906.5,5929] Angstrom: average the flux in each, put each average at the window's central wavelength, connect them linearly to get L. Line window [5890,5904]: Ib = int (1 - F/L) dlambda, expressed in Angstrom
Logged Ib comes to 1.9 Angstrom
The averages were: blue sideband 21.1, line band 18.5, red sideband 21.7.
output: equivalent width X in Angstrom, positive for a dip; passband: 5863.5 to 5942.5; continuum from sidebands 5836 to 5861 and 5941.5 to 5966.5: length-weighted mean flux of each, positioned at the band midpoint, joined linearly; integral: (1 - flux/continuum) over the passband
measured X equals 2.99 Angstrom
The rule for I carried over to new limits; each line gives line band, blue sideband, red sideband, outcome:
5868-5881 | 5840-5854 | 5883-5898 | -0.4 Angstrom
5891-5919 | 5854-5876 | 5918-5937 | 1.5 Angstrom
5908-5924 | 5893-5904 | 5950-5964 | -1.9 Angstrom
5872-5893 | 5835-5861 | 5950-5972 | 1.2 Angstrom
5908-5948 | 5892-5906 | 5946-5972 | -2.0 Angstrom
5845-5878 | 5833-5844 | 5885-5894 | -1.0 Angstrom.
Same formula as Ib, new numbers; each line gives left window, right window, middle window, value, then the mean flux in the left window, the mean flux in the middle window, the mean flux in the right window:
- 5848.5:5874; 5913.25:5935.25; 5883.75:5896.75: 1.5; 20.7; 18.6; 21.4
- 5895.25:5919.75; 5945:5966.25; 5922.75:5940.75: 0.0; 20.6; 21.2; 21.7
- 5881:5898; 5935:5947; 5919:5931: -1.0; 19.1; 22.2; 21.2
